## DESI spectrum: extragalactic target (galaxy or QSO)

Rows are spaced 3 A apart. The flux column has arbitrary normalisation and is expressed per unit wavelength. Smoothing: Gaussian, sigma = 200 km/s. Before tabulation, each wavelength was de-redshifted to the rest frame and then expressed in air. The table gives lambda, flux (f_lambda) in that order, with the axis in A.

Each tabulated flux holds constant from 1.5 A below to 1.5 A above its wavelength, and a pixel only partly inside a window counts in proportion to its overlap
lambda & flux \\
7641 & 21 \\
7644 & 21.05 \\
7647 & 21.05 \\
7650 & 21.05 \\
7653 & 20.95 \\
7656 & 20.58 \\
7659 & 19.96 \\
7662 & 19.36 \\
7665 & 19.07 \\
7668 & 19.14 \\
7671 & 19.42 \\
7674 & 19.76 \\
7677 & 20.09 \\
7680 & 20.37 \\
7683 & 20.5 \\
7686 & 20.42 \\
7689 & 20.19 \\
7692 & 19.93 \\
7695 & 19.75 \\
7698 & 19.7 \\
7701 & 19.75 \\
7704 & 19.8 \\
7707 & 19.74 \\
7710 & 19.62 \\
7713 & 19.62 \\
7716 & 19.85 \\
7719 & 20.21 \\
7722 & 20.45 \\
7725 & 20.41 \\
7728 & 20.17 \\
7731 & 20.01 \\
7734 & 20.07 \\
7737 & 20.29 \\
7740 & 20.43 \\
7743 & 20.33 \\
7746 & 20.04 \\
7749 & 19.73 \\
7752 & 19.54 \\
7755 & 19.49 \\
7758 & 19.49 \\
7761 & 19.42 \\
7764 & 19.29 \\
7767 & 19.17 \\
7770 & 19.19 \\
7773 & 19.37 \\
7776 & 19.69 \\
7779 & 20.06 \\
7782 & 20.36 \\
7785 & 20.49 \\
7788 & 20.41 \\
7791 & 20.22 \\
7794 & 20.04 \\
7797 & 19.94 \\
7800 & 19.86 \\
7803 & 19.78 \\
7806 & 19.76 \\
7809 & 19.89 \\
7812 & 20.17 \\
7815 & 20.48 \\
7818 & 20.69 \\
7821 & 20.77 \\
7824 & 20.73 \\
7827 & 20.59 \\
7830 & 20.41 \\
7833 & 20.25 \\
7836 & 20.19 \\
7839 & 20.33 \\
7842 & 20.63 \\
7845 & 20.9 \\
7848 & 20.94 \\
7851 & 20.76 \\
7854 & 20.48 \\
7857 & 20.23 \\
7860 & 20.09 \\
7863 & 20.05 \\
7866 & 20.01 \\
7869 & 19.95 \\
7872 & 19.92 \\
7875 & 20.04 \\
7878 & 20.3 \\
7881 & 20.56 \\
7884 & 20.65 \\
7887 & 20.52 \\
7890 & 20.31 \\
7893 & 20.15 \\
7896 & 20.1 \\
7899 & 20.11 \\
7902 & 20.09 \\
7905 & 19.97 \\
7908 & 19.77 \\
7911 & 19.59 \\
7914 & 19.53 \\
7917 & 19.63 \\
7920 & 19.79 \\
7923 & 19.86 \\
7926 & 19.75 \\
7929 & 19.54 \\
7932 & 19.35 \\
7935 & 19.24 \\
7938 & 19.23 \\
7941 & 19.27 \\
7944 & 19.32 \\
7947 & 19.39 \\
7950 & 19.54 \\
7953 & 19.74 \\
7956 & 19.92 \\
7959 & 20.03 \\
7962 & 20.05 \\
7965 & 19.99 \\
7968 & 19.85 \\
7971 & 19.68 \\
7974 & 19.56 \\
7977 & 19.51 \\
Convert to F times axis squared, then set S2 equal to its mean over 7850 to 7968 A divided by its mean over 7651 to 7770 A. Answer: 1.05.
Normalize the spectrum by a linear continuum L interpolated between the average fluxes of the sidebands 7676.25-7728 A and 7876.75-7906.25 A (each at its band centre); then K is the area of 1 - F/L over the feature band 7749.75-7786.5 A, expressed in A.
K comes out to 0.9 A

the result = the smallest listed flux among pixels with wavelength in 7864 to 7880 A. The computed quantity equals 19.92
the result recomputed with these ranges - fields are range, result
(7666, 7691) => 19.14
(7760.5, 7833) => 19.17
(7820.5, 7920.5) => 19.53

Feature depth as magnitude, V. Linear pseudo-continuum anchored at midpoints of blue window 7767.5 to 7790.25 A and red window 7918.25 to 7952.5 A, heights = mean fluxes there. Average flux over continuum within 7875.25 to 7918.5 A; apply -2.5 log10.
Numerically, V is -0.03 mag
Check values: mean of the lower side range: 19.9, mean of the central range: 20.1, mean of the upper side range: 19.5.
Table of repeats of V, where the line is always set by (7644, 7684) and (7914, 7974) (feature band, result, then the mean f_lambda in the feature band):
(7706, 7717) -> 0.019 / 19.7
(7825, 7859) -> -0.038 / 20.5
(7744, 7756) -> 0.013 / 19.7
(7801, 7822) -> -0.018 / 20.2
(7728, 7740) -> -0.009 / 20.2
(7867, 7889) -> -0.028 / 20.3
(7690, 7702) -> 0.015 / 19.8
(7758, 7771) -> 0.036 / 19.3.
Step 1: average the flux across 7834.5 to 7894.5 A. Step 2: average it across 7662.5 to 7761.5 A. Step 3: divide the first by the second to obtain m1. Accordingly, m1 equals 1.02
